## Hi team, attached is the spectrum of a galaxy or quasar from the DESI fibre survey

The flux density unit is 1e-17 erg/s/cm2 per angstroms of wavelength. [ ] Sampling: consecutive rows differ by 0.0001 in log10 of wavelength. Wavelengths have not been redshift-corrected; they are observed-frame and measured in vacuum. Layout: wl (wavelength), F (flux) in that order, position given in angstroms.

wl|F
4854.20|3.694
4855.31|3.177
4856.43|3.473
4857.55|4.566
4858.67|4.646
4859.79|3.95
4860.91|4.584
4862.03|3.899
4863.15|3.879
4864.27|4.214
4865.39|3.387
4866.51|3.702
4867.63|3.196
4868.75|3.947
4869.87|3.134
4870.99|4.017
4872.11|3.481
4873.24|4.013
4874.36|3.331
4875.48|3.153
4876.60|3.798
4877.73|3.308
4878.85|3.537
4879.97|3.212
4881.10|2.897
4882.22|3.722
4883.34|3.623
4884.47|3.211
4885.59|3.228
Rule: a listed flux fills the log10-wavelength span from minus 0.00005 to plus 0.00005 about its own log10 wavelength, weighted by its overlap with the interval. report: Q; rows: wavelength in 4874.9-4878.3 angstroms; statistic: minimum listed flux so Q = 3.153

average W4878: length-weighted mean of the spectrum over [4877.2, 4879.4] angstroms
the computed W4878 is 3.43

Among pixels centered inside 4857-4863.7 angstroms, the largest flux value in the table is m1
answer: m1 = 4.646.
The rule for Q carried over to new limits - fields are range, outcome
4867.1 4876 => 3.134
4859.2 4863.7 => 3.879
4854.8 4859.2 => 3.177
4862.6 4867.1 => 3.387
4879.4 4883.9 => 2.897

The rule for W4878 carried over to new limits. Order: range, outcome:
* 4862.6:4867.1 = 3.79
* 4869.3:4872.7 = 3.54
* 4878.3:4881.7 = 3.22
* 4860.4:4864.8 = 4.14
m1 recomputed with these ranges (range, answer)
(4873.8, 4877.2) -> 3.798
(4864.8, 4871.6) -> 4.017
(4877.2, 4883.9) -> 3.722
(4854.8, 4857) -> 3.473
